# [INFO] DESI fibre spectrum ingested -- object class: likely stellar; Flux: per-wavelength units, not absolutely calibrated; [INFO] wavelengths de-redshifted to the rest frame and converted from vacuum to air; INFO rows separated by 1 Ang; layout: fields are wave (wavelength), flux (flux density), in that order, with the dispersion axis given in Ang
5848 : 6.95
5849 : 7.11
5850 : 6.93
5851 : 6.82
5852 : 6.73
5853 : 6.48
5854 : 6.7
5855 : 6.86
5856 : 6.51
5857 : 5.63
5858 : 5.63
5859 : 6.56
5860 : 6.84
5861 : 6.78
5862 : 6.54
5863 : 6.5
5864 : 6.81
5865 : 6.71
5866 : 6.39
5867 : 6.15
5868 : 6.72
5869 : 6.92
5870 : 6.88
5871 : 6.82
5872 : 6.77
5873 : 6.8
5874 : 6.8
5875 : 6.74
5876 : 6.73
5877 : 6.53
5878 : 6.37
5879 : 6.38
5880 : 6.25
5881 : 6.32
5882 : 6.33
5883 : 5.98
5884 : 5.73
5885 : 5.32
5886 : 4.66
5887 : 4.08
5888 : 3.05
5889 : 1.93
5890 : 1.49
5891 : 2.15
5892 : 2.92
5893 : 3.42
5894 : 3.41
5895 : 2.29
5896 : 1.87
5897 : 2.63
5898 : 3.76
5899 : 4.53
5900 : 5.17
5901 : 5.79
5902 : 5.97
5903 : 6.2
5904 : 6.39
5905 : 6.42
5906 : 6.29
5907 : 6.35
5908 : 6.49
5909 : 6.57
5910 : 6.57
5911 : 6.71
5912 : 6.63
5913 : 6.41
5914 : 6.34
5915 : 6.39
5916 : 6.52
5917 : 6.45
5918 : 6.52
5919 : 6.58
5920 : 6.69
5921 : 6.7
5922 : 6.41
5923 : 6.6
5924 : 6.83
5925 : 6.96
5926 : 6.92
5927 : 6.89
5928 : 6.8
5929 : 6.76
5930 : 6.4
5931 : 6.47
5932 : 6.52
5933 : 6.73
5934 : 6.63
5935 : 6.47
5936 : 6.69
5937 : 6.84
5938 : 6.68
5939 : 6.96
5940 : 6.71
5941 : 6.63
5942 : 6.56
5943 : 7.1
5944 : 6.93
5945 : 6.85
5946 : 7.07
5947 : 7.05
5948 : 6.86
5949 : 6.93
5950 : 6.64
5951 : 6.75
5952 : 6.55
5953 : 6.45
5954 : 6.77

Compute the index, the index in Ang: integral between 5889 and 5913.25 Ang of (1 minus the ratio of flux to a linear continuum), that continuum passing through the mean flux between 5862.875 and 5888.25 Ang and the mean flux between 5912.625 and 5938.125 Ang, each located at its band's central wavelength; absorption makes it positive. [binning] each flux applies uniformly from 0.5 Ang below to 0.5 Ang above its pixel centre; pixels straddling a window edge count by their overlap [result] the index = 6.3 Ang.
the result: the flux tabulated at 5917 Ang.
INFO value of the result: 6.45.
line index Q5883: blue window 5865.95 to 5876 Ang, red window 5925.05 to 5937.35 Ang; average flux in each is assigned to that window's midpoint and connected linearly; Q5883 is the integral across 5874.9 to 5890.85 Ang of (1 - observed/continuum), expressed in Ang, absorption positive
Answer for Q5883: 3.74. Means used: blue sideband 6.71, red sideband 6.69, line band 5.14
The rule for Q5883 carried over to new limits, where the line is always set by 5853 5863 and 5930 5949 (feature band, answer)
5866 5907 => 8.4 Ang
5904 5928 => 0.3 Ang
